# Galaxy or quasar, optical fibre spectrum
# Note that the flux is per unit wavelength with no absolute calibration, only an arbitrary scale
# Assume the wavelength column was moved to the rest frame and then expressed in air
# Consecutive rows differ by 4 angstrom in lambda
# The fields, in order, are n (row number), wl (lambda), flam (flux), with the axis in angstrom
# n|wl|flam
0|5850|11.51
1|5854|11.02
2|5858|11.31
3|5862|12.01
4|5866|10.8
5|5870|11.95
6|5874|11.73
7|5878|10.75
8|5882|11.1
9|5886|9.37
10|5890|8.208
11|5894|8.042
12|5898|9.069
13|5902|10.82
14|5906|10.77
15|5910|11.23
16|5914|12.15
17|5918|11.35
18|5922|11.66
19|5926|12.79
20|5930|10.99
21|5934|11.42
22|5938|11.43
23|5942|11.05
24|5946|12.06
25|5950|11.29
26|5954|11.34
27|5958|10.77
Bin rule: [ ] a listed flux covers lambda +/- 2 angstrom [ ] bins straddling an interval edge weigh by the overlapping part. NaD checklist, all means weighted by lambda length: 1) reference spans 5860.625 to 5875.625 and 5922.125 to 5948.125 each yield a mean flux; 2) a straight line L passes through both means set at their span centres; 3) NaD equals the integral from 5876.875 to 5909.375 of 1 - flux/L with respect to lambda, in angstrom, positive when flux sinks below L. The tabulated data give 5.07 angstrom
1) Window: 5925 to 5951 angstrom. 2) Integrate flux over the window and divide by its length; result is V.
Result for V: 11.5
